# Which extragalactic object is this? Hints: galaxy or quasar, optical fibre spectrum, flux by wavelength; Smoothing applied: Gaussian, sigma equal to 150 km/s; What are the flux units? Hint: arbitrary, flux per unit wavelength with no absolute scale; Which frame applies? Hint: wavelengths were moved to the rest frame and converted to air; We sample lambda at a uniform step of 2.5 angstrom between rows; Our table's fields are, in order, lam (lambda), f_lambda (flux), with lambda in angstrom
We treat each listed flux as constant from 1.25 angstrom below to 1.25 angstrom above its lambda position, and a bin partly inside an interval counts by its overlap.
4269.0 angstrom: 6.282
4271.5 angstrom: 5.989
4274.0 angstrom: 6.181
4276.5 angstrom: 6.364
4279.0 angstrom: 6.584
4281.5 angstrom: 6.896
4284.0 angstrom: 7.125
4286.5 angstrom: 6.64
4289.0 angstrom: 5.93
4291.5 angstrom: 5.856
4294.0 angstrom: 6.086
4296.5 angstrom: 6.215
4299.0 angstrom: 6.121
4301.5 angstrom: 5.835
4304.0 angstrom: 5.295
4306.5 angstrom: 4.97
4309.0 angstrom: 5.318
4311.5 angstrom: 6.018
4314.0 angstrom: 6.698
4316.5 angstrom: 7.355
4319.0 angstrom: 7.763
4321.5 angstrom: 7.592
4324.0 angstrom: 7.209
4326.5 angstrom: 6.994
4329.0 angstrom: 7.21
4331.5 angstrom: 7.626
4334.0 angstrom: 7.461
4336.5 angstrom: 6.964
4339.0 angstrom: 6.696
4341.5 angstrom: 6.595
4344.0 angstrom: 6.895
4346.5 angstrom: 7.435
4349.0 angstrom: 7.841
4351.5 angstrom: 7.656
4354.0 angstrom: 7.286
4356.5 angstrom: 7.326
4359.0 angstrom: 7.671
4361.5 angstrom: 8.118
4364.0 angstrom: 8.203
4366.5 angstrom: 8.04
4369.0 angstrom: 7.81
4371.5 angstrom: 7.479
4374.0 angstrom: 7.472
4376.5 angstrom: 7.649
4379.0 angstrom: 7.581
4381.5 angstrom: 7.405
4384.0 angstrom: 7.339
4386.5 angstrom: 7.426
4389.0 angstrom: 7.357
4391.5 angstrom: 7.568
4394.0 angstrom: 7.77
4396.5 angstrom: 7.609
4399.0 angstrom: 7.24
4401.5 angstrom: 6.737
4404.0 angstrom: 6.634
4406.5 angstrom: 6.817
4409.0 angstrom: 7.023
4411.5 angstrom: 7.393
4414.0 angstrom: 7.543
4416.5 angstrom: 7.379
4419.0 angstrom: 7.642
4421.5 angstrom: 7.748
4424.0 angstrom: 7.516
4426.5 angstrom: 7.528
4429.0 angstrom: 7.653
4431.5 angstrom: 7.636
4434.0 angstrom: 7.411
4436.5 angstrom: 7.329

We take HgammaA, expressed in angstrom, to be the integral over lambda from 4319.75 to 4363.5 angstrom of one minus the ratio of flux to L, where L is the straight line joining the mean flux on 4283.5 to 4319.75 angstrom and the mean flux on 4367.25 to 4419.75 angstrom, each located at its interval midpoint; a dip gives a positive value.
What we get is -4.2 angstrom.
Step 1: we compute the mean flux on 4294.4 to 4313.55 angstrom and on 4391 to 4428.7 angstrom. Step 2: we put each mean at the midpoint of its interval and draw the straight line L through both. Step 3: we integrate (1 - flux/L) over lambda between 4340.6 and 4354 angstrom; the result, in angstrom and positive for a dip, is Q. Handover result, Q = -1.9 angstrom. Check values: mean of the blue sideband 5.74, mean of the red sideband 7.35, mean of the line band 7.3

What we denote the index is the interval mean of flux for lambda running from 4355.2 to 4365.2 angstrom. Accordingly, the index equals 7.82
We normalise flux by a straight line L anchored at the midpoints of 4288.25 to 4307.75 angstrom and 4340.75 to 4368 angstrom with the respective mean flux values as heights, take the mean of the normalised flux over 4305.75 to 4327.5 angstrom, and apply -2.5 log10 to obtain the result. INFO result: -0.05 mag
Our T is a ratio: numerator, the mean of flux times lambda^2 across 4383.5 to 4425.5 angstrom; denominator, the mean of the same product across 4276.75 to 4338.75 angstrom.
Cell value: 1.2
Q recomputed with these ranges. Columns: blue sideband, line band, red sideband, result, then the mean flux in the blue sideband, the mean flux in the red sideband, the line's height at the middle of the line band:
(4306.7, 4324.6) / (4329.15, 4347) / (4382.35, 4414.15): -0.6 angstrom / 6.73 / 7.26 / 6.87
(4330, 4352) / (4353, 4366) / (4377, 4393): -0.7 angstrom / 7.23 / 7.46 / 7.32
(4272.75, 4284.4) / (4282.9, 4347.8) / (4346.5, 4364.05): 4.6 angstrom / 6.59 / 7.68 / 7.11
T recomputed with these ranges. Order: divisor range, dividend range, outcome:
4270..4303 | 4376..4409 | 1.22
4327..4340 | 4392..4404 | 1.04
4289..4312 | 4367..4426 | 1.35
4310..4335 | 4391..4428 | 1.07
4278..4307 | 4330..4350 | 1.19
